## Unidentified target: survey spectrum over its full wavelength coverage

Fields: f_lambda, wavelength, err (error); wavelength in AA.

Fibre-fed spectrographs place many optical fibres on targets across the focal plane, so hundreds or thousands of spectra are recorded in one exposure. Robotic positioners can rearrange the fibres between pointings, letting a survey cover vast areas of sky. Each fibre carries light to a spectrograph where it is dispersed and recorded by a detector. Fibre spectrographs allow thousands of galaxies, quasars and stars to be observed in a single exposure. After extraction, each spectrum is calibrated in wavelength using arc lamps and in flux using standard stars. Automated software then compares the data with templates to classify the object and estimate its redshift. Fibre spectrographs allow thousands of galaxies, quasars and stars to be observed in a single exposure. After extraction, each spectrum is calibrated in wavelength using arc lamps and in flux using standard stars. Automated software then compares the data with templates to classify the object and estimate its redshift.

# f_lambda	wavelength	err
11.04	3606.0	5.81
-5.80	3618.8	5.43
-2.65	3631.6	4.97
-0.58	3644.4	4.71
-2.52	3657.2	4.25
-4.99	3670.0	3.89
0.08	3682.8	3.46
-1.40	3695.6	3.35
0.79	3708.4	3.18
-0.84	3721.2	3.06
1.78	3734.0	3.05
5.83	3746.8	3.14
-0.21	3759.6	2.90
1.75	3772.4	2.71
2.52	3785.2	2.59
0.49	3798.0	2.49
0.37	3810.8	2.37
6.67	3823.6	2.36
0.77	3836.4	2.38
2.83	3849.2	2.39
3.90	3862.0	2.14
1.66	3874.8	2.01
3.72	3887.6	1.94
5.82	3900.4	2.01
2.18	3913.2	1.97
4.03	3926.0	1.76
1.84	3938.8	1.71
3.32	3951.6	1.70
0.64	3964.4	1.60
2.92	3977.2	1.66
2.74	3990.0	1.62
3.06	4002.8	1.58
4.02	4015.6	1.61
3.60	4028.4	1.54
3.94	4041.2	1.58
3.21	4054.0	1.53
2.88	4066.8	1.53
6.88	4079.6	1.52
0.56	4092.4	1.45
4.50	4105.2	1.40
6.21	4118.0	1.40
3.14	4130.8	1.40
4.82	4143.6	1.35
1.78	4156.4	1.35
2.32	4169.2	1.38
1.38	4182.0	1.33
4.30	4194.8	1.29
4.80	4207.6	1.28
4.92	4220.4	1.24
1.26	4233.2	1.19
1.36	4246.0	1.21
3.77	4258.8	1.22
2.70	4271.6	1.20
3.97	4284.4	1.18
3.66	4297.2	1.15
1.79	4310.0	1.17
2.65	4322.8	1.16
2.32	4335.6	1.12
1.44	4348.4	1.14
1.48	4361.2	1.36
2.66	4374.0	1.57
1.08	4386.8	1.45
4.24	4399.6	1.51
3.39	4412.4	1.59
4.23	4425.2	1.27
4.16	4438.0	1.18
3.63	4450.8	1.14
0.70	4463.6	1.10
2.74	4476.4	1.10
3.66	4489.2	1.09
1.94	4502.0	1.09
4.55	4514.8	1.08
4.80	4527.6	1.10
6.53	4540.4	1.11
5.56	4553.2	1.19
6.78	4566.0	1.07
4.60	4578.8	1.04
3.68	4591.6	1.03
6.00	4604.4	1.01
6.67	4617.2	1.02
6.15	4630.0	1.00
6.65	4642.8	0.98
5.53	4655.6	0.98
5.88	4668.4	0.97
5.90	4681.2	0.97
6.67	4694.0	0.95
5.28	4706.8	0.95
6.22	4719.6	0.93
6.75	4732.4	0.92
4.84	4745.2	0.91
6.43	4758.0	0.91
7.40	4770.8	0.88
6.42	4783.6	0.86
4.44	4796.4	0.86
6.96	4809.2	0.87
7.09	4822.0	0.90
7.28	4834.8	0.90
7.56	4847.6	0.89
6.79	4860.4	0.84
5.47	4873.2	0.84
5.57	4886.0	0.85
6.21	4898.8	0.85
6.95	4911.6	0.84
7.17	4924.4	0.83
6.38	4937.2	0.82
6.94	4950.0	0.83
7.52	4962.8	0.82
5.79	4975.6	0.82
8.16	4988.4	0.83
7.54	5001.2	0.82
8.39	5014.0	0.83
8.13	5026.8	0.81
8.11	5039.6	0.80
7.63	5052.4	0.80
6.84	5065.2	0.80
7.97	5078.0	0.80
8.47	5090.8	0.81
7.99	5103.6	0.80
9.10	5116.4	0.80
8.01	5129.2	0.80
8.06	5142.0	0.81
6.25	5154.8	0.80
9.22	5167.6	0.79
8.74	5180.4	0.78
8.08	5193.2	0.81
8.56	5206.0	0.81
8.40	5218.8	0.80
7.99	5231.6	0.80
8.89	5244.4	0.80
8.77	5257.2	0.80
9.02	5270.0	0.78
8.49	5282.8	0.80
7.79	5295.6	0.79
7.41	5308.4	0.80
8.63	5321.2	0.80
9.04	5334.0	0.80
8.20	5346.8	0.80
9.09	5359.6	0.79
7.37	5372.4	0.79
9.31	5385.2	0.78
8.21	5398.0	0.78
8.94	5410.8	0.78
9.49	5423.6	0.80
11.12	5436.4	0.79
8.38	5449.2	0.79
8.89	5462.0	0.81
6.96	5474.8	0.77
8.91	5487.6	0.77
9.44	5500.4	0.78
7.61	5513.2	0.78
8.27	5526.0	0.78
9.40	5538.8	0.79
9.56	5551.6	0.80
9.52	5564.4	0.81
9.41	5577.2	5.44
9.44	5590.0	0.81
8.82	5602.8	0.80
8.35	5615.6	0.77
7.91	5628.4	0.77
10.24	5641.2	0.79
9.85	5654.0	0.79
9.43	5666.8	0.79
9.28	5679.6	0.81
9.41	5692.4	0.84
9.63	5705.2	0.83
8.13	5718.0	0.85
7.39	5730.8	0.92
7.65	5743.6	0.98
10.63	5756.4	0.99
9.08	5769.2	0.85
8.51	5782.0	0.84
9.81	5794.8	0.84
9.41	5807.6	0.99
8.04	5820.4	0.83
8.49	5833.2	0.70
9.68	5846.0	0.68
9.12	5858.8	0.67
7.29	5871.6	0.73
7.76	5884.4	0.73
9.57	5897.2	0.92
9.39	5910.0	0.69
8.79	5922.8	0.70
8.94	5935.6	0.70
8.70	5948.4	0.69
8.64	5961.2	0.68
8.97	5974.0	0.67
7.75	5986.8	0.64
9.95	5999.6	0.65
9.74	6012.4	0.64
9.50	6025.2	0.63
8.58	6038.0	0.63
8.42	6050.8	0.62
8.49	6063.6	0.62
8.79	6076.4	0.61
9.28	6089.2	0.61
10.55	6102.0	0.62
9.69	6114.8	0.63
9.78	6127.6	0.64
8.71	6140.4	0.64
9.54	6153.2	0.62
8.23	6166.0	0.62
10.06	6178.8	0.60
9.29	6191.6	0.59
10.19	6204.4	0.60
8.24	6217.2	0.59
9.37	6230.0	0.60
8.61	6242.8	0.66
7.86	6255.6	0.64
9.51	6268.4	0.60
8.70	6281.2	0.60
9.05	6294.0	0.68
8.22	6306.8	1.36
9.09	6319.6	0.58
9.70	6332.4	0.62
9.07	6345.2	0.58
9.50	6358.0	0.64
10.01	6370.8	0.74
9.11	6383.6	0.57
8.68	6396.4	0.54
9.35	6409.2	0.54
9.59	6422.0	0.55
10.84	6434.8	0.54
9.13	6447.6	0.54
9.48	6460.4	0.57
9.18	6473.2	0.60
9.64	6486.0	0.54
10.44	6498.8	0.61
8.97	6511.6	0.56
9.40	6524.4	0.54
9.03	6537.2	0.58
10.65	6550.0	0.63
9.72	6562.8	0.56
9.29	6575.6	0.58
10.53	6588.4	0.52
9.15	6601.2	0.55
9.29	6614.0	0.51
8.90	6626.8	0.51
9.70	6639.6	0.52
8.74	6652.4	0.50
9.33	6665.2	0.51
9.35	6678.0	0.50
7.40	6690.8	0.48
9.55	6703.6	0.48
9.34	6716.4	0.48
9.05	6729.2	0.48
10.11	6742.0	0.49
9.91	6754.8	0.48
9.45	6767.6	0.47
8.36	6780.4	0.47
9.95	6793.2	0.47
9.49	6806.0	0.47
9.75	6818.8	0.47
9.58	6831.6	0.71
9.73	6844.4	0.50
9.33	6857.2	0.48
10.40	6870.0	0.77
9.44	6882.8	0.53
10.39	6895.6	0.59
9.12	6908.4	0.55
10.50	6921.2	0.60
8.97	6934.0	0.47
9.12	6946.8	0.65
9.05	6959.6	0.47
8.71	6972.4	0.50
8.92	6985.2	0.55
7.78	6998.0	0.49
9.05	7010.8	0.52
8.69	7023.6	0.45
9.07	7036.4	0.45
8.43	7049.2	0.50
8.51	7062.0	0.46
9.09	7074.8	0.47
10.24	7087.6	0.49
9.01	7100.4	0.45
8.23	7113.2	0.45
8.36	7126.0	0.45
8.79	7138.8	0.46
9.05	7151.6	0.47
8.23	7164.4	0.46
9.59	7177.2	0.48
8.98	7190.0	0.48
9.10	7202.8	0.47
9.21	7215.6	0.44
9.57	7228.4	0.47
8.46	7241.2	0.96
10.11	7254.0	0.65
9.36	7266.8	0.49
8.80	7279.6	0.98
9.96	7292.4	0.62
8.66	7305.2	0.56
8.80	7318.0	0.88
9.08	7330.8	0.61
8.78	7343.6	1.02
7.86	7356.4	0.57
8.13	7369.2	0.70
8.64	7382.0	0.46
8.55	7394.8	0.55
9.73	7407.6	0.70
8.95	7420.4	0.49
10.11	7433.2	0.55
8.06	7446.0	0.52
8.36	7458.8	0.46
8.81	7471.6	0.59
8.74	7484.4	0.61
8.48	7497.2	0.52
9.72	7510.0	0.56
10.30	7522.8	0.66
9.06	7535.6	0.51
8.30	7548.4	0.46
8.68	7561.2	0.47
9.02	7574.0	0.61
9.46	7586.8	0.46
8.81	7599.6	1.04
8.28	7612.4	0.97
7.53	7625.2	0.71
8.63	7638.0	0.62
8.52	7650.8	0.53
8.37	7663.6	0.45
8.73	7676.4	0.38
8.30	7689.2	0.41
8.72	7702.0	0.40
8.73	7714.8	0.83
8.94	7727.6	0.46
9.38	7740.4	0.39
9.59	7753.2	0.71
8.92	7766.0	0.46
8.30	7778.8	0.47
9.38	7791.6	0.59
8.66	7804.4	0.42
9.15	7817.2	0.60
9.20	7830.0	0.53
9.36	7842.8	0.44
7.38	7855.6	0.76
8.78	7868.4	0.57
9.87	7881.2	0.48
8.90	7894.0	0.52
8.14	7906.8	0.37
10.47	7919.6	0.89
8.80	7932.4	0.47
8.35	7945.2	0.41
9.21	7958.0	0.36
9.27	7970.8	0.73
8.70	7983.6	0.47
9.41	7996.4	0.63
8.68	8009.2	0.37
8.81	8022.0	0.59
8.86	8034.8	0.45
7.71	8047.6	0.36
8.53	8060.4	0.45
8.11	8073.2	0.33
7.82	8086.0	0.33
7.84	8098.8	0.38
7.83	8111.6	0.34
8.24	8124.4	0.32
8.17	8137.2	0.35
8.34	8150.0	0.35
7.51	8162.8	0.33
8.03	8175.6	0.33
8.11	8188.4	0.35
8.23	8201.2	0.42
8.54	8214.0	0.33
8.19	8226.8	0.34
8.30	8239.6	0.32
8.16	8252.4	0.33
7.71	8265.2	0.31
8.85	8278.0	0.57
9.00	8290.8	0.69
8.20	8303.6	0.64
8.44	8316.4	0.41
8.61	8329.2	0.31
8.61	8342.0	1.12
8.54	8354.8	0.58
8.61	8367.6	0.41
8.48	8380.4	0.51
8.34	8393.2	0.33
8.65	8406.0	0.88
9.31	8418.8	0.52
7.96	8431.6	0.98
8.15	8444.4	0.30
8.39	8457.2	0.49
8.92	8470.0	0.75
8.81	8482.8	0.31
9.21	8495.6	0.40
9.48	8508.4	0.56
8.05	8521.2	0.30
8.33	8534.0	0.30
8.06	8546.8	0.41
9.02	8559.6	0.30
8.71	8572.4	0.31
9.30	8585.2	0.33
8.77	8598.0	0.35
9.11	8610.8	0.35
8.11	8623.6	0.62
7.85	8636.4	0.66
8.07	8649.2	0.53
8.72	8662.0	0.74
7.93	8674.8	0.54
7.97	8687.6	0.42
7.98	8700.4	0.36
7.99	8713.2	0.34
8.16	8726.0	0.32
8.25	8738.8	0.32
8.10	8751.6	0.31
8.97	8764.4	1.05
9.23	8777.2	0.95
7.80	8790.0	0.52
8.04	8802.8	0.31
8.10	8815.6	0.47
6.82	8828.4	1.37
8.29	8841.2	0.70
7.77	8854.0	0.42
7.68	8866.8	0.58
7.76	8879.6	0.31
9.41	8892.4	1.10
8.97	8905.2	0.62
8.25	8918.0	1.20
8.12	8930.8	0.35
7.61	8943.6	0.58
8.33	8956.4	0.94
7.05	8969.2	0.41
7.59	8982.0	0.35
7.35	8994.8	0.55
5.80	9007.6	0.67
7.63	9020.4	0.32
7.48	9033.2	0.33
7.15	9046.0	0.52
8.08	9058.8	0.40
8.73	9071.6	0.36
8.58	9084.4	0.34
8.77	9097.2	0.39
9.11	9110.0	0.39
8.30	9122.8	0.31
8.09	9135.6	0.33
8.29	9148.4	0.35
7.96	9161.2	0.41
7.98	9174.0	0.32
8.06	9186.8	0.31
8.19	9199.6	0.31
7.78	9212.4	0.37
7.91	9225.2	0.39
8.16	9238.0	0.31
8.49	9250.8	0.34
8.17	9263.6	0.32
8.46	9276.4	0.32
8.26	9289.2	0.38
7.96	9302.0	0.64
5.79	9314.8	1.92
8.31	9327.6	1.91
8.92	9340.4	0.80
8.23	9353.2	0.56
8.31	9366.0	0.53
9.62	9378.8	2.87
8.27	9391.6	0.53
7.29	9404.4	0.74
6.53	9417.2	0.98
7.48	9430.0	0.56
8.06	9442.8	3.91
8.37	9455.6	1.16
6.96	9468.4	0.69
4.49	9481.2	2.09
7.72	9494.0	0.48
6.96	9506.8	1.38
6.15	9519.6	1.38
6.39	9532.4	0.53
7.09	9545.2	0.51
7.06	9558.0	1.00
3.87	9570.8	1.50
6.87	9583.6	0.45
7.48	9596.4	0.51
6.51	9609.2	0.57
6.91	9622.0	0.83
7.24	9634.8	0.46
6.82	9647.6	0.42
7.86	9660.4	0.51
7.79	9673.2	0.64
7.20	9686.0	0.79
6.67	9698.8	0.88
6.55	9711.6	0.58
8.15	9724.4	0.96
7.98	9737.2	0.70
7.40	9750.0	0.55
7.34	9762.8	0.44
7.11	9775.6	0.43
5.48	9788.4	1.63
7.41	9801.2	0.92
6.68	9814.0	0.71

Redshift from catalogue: 0.135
